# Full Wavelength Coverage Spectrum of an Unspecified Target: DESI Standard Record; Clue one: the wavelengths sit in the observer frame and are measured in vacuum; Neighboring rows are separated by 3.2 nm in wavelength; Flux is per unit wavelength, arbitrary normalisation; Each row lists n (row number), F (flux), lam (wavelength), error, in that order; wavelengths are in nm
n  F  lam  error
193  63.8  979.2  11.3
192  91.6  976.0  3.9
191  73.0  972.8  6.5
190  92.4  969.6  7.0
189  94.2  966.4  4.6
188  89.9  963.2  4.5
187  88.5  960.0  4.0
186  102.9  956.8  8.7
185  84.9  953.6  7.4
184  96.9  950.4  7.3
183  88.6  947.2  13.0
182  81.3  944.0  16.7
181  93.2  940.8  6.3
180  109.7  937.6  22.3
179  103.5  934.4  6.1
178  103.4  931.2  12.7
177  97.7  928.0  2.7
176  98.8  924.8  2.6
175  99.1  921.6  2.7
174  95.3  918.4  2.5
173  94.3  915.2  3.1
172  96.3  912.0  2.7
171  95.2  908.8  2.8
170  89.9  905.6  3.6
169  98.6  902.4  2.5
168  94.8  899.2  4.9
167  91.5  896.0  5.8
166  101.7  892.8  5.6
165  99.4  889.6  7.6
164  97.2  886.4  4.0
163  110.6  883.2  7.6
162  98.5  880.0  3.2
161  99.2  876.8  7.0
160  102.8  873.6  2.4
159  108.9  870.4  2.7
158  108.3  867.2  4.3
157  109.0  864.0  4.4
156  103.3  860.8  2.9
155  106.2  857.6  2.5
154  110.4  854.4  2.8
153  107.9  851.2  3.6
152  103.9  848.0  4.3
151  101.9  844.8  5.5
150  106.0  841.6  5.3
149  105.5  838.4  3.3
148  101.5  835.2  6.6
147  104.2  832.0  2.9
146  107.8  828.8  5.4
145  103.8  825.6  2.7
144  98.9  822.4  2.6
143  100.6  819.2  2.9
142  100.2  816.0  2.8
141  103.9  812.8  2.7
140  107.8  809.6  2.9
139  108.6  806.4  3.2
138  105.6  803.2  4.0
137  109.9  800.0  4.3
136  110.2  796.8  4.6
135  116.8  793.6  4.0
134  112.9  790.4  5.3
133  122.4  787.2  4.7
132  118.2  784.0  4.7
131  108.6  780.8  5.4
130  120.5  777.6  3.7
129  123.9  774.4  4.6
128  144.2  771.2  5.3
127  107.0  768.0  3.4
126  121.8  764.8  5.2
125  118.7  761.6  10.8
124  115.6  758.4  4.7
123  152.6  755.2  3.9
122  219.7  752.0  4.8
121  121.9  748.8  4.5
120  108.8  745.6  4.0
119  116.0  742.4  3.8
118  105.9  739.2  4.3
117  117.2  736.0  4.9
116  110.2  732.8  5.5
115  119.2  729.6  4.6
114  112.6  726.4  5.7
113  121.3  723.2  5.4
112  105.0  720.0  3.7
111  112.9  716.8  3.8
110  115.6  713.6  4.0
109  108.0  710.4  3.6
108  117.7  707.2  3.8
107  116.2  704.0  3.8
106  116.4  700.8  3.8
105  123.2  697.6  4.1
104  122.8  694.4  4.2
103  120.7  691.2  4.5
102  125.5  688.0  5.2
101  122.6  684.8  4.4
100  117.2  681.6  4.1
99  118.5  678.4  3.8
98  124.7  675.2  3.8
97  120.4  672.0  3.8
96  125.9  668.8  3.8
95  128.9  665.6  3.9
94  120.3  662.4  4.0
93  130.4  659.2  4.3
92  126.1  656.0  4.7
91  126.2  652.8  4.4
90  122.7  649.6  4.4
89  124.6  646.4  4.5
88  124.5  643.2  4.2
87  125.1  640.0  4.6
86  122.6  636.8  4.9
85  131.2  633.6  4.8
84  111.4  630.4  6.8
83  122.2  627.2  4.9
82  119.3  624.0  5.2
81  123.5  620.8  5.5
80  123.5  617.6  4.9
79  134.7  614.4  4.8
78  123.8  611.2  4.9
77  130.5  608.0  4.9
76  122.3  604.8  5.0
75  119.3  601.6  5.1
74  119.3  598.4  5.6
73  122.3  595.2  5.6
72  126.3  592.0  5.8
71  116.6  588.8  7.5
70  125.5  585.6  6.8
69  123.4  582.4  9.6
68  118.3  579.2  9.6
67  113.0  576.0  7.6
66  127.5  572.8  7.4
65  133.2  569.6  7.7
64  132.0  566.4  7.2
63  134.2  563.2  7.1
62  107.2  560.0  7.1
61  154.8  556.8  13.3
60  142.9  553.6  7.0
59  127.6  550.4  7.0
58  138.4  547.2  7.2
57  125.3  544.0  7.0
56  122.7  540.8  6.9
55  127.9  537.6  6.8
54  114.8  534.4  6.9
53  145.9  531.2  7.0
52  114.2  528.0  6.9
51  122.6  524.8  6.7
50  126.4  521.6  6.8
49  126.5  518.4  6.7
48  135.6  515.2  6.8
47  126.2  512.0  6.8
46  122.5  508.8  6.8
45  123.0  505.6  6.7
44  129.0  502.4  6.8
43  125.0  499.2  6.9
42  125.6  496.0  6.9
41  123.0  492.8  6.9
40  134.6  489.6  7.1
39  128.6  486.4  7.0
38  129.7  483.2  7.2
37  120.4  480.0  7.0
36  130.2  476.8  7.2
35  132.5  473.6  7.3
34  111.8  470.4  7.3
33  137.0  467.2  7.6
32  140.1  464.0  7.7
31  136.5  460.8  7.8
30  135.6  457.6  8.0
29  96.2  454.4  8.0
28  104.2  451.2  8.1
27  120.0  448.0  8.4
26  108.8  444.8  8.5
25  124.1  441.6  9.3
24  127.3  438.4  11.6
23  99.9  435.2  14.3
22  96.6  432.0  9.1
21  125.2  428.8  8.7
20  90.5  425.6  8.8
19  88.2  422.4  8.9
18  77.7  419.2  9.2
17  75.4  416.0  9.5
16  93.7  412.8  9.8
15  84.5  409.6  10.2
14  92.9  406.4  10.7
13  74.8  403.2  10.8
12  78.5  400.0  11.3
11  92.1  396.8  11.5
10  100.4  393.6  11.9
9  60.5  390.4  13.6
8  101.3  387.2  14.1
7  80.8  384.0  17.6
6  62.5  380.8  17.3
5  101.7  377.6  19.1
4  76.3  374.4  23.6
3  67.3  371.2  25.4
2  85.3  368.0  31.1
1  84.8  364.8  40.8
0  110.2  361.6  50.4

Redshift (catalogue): 0.148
